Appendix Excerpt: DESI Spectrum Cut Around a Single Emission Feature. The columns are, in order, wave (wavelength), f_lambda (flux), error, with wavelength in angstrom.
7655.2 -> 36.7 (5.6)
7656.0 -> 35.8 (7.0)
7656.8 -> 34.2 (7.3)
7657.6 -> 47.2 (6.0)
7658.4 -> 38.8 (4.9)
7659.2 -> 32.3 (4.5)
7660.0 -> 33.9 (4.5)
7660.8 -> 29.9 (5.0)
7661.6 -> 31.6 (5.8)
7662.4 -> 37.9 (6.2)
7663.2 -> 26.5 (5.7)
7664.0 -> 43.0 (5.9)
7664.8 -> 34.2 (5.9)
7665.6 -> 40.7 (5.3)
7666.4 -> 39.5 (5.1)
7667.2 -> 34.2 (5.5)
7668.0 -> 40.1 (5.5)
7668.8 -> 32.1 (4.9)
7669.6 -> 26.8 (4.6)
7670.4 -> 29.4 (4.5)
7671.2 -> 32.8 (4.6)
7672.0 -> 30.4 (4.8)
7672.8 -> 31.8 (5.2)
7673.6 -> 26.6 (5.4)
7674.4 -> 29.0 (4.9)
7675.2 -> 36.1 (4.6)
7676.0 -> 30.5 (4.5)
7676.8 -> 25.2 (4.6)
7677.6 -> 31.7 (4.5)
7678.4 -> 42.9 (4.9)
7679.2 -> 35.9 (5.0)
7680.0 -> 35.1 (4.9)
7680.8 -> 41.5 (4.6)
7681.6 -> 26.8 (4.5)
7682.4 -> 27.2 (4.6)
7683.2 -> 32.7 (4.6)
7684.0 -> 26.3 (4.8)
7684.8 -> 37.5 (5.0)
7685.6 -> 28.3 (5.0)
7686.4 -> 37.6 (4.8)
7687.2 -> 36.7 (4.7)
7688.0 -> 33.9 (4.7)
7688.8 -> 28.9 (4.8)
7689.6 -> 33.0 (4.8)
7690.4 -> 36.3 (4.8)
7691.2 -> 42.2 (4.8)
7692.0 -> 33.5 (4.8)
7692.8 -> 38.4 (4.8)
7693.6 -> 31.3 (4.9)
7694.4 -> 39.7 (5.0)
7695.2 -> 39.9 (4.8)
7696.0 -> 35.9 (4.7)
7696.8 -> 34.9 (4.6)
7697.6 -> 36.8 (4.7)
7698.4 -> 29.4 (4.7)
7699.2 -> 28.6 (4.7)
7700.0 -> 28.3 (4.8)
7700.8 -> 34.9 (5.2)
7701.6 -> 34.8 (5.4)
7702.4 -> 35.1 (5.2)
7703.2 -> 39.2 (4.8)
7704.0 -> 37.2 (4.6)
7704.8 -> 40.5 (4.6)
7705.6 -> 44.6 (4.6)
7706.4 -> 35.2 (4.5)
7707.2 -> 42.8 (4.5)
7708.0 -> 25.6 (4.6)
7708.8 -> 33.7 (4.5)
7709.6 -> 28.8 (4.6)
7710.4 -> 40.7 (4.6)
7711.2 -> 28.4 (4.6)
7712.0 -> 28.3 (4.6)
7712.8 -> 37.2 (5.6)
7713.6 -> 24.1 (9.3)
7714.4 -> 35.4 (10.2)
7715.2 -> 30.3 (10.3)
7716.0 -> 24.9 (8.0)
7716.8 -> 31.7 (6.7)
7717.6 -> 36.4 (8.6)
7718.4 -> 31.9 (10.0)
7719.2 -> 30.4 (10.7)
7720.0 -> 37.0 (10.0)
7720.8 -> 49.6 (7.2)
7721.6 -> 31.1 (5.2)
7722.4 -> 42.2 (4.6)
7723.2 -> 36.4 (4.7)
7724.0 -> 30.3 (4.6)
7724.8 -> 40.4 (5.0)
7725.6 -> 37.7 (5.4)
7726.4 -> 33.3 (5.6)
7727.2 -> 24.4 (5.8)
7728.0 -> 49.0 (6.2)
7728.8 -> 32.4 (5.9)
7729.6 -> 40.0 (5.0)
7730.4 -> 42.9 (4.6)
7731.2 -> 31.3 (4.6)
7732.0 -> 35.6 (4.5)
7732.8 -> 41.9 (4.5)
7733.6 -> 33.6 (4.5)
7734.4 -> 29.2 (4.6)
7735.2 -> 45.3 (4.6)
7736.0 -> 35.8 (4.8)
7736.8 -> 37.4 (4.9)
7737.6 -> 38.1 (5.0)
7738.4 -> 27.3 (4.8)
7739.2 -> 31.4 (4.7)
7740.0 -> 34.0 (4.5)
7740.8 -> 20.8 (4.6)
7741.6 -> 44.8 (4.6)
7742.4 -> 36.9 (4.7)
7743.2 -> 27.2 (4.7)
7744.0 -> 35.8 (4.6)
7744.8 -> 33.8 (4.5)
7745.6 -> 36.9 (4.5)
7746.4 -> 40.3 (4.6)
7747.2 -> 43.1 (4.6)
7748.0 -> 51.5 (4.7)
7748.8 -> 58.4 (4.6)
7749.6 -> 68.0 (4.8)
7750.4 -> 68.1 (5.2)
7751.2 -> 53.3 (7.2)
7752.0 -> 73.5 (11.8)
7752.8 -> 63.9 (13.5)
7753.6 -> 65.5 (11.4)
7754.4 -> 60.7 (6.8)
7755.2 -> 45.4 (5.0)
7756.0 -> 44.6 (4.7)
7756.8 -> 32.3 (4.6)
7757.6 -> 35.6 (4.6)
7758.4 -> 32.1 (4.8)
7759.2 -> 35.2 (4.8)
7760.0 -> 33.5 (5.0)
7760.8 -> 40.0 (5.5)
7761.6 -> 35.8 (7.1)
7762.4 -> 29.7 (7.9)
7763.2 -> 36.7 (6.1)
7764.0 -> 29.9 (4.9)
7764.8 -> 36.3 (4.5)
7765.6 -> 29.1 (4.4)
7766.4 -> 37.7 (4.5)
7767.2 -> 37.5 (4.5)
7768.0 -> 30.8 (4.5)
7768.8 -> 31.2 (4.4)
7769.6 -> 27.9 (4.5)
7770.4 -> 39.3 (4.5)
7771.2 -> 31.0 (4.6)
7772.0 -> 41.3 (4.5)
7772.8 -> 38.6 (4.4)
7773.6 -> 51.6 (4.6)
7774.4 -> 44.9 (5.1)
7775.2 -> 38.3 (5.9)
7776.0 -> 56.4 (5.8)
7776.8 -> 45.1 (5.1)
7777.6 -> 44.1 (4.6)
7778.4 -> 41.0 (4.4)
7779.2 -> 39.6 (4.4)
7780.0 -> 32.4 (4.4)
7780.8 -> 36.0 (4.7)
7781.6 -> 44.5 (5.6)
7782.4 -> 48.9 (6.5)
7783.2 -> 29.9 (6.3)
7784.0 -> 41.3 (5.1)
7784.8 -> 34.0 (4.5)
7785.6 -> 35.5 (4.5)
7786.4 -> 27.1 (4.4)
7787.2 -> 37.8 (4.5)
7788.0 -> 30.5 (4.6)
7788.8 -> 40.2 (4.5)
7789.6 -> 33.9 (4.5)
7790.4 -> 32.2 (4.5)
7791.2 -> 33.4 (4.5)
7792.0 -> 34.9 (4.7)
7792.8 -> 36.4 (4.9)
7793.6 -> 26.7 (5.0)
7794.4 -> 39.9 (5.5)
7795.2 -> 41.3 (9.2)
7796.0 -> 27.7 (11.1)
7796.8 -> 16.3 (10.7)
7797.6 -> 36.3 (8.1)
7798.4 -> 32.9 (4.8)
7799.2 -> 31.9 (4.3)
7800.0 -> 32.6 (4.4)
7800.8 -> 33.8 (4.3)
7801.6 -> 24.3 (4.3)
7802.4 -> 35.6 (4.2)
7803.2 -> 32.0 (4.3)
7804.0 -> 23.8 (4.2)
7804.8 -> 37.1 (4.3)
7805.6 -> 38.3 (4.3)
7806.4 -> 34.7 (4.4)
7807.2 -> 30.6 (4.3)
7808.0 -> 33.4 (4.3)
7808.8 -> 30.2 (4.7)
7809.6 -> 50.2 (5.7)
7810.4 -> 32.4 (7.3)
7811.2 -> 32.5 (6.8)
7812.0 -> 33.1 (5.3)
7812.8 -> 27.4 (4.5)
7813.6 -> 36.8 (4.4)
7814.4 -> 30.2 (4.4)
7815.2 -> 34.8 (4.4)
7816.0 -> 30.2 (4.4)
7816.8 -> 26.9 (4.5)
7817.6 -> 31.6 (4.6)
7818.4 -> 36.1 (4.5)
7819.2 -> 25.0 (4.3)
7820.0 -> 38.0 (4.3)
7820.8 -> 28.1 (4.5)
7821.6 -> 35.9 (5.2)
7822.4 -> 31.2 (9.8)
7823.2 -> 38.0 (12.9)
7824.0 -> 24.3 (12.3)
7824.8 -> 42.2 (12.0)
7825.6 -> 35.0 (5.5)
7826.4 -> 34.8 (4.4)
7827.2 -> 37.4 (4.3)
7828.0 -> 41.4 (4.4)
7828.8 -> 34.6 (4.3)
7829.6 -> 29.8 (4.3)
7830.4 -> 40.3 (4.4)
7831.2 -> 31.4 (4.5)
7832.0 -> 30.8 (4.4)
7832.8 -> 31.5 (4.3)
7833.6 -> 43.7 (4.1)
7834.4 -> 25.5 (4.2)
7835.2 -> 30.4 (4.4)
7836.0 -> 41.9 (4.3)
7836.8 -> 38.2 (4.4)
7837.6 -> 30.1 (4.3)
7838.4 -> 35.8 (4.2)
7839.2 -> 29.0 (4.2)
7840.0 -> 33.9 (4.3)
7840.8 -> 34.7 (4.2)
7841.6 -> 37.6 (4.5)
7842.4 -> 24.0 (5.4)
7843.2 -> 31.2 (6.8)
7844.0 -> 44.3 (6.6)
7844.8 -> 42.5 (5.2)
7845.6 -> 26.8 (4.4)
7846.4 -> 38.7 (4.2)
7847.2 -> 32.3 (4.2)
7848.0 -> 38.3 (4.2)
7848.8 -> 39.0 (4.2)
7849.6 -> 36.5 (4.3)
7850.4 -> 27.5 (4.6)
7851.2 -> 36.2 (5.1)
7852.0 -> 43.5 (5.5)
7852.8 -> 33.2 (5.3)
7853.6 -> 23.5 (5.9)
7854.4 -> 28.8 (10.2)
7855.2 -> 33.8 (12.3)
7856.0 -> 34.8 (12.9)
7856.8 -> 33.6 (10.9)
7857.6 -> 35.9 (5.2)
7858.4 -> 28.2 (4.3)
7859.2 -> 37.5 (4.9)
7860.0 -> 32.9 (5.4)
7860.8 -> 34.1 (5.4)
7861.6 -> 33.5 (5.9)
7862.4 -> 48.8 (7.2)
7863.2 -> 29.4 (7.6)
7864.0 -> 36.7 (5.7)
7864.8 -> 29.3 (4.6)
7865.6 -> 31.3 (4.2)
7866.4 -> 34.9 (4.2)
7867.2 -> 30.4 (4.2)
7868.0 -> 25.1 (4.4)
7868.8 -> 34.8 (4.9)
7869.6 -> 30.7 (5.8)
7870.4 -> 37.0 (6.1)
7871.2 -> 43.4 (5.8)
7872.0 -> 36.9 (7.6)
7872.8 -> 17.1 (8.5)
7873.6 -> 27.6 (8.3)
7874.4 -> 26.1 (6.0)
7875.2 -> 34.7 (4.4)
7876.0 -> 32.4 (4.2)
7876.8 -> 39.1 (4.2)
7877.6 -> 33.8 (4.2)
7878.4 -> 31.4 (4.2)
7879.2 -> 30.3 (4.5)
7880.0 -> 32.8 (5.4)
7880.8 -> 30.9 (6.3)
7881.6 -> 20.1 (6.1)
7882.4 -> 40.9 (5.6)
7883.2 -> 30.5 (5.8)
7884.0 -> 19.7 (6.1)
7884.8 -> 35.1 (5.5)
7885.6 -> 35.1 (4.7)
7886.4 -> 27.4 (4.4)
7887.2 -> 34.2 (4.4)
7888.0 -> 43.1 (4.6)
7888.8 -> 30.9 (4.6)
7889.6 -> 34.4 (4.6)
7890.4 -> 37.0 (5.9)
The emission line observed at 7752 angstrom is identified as Halpha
